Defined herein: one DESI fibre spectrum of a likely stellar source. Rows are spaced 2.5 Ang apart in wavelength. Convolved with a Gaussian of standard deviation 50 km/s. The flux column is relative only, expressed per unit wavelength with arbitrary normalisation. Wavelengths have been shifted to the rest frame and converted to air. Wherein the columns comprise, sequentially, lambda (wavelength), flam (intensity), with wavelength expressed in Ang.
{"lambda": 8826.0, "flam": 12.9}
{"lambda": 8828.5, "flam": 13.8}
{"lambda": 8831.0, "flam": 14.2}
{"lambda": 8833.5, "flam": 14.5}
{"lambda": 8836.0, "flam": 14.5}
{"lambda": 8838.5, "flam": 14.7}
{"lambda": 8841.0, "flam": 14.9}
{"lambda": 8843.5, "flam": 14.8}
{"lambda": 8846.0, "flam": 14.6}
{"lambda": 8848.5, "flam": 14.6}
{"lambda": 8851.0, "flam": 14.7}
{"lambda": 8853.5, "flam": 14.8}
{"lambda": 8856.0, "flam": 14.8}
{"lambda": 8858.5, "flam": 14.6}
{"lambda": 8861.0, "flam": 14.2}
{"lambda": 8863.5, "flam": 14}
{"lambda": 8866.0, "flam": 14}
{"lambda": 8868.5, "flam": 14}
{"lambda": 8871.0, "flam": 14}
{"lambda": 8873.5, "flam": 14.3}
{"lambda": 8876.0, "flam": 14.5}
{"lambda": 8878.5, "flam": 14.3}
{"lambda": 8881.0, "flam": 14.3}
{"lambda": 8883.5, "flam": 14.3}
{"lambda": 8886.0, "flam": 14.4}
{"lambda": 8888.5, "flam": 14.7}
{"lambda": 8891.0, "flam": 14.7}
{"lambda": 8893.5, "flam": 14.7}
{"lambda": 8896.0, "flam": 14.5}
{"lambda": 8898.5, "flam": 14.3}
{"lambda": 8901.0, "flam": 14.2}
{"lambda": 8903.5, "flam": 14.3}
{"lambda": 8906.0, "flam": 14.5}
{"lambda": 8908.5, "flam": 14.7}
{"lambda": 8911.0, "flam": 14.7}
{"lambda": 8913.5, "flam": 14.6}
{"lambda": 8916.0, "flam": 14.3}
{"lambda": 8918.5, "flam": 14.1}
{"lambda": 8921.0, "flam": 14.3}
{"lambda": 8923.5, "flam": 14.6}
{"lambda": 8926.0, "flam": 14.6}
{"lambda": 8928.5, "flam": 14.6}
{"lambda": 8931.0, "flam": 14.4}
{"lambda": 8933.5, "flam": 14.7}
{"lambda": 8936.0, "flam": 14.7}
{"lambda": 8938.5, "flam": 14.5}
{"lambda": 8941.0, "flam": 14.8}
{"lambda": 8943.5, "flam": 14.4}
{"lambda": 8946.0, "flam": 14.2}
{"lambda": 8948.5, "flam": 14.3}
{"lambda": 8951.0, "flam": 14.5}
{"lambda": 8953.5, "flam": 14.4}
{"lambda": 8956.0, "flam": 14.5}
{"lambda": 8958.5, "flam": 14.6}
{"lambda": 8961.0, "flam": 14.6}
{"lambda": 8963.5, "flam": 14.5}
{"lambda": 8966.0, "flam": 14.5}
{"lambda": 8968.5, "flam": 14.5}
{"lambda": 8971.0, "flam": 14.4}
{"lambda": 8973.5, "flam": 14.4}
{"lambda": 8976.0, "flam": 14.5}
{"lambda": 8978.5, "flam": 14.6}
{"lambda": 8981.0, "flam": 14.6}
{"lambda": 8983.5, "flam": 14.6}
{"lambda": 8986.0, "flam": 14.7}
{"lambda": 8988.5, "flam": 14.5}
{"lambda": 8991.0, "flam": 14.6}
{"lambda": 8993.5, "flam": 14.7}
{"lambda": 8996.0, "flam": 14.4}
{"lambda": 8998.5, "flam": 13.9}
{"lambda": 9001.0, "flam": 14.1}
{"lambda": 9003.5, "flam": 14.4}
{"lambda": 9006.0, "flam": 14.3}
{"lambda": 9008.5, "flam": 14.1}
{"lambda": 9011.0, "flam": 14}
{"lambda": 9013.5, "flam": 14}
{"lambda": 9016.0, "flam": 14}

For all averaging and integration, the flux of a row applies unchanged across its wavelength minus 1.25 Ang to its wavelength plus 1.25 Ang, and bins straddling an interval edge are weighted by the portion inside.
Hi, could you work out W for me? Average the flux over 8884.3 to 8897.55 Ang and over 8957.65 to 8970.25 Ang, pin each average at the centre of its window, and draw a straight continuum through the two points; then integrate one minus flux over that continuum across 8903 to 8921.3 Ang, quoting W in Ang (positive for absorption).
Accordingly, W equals 0.1 Ang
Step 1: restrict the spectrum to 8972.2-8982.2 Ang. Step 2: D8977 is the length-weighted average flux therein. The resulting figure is 14.5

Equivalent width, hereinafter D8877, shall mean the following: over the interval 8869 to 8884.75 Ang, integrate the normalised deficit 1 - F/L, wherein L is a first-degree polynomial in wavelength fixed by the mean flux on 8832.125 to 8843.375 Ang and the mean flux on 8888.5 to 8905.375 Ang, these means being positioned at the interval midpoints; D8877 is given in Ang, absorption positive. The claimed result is 0.3 Ang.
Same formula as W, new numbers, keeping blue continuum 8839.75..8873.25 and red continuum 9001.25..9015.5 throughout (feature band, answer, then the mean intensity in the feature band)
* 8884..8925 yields -0.32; 14.5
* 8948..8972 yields -0.41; 14.5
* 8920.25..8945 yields -0.45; 14.6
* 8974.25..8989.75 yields -0.41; 14.6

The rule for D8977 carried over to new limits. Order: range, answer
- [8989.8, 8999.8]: 14.4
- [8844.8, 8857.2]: 14.7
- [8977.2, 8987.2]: 14.6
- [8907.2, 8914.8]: 14.7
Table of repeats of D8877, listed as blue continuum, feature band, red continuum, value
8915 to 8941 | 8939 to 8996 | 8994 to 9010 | -0.7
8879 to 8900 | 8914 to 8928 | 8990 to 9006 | 0.0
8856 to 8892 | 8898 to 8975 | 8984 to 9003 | -0.5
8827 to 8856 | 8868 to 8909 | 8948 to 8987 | 0.4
